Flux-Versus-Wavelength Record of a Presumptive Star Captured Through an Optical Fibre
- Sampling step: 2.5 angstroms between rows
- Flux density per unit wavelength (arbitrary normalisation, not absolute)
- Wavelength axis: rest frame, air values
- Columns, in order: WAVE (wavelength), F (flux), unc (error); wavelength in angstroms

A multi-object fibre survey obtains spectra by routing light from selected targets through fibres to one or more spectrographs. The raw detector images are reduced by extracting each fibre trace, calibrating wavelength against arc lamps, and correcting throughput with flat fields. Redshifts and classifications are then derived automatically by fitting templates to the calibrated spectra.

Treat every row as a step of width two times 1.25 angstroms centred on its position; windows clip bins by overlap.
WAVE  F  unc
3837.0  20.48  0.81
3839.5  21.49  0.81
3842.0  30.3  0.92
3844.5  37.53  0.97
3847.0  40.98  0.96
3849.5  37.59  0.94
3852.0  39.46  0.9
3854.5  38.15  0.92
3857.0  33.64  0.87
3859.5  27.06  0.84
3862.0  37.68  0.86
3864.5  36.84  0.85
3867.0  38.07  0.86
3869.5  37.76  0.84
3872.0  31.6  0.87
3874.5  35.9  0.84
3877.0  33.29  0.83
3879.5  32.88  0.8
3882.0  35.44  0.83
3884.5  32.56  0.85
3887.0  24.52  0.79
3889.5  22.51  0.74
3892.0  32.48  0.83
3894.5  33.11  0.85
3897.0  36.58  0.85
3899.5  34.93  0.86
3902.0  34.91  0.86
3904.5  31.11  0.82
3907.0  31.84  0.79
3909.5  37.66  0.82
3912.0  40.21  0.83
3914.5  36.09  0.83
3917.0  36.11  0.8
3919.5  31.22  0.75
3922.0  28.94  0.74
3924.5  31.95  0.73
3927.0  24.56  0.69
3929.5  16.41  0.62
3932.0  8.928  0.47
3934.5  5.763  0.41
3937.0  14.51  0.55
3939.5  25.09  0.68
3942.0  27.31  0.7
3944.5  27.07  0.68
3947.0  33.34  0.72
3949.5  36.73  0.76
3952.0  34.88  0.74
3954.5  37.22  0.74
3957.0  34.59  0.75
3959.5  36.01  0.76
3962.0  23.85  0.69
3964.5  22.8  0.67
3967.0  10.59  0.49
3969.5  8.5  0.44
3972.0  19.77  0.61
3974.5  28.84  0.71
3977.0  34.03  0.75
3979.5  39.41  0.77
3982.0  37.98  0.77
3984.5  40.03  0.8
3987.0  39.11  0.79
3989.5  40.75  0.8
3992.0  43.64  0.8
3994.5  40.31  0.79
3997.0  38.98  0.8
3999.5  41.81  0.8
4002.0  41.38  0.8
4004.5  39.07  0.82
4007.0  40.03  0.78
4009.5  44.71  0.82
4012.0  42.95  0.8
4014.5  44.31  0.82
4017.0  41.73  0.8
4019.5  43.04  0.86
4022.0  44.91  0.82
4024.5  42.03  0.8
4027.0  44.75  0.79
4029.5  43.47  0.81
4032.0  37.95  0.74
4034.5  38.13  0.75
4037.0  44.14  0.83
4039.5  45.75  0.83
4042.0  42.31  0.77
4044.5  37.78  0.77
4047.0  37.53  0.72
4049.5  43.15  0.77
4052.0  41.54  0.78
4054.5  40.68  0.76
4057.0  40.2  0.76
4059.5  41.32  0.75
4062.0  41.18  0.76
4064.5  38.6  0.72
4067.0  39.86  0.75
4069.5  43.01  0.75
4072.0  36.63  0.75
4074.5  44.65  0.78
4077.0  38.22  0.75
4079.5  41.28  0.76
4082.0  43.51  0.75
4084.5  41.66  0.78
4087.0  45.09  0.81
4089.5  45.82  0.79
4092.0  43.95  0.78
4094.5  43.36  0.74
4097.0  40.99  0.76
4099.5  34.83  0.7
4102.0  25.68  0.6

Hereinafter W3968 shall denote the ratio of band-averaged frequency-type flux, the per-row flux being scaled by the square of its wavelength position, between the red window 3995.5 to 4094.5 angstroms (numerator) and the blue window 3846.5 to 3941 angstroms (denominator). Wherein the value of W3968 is 1.45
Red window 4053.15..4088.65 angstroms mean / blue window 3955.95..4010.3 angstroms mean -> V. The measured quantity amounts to 1.22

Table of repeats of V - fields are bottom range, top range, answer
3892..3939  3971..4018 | 1.36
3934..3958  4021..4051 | 1.48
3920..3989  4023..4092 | 1.53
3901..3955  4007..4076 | 1.46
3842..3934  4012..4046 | 1.30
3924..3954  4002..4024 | 1.77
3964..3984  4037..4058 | 1.60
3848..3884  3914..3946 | 0.68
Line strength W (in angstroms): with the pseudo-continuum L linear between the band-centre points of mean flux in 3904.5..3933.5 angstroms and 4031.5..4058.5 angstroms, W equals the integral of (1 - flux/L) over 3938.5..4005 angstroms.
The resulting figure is 3.19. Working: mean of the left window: 29.3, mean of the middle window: 32.7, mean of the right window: 40.9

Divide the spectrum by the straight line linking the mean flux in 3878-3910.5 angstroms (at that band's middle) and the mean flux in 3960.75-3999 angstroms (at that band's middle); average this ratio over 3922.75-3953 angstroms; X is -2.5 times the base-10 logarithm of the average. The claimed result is 0.313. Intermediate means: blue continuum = 32.3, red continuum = 31.4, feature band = 23.9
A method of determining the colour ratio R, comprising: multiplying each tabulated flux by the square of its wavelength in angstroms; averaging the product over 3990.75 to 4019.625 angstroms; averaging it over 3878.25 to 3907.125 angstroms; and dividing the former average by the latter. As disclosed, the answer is 1.39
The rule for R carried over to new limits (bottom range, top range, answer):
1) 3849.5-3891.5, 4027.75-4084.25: 1.34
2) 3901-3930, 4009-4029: 1.43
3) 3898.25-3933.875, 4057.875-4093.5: 1.51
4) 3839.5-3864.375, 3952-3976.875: 0.77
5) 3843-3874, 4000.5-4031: 1.27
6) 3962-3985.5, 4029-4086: 1.60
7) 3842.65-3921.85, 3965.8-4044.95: 1.19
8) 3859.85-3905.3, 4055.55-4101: 1.37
